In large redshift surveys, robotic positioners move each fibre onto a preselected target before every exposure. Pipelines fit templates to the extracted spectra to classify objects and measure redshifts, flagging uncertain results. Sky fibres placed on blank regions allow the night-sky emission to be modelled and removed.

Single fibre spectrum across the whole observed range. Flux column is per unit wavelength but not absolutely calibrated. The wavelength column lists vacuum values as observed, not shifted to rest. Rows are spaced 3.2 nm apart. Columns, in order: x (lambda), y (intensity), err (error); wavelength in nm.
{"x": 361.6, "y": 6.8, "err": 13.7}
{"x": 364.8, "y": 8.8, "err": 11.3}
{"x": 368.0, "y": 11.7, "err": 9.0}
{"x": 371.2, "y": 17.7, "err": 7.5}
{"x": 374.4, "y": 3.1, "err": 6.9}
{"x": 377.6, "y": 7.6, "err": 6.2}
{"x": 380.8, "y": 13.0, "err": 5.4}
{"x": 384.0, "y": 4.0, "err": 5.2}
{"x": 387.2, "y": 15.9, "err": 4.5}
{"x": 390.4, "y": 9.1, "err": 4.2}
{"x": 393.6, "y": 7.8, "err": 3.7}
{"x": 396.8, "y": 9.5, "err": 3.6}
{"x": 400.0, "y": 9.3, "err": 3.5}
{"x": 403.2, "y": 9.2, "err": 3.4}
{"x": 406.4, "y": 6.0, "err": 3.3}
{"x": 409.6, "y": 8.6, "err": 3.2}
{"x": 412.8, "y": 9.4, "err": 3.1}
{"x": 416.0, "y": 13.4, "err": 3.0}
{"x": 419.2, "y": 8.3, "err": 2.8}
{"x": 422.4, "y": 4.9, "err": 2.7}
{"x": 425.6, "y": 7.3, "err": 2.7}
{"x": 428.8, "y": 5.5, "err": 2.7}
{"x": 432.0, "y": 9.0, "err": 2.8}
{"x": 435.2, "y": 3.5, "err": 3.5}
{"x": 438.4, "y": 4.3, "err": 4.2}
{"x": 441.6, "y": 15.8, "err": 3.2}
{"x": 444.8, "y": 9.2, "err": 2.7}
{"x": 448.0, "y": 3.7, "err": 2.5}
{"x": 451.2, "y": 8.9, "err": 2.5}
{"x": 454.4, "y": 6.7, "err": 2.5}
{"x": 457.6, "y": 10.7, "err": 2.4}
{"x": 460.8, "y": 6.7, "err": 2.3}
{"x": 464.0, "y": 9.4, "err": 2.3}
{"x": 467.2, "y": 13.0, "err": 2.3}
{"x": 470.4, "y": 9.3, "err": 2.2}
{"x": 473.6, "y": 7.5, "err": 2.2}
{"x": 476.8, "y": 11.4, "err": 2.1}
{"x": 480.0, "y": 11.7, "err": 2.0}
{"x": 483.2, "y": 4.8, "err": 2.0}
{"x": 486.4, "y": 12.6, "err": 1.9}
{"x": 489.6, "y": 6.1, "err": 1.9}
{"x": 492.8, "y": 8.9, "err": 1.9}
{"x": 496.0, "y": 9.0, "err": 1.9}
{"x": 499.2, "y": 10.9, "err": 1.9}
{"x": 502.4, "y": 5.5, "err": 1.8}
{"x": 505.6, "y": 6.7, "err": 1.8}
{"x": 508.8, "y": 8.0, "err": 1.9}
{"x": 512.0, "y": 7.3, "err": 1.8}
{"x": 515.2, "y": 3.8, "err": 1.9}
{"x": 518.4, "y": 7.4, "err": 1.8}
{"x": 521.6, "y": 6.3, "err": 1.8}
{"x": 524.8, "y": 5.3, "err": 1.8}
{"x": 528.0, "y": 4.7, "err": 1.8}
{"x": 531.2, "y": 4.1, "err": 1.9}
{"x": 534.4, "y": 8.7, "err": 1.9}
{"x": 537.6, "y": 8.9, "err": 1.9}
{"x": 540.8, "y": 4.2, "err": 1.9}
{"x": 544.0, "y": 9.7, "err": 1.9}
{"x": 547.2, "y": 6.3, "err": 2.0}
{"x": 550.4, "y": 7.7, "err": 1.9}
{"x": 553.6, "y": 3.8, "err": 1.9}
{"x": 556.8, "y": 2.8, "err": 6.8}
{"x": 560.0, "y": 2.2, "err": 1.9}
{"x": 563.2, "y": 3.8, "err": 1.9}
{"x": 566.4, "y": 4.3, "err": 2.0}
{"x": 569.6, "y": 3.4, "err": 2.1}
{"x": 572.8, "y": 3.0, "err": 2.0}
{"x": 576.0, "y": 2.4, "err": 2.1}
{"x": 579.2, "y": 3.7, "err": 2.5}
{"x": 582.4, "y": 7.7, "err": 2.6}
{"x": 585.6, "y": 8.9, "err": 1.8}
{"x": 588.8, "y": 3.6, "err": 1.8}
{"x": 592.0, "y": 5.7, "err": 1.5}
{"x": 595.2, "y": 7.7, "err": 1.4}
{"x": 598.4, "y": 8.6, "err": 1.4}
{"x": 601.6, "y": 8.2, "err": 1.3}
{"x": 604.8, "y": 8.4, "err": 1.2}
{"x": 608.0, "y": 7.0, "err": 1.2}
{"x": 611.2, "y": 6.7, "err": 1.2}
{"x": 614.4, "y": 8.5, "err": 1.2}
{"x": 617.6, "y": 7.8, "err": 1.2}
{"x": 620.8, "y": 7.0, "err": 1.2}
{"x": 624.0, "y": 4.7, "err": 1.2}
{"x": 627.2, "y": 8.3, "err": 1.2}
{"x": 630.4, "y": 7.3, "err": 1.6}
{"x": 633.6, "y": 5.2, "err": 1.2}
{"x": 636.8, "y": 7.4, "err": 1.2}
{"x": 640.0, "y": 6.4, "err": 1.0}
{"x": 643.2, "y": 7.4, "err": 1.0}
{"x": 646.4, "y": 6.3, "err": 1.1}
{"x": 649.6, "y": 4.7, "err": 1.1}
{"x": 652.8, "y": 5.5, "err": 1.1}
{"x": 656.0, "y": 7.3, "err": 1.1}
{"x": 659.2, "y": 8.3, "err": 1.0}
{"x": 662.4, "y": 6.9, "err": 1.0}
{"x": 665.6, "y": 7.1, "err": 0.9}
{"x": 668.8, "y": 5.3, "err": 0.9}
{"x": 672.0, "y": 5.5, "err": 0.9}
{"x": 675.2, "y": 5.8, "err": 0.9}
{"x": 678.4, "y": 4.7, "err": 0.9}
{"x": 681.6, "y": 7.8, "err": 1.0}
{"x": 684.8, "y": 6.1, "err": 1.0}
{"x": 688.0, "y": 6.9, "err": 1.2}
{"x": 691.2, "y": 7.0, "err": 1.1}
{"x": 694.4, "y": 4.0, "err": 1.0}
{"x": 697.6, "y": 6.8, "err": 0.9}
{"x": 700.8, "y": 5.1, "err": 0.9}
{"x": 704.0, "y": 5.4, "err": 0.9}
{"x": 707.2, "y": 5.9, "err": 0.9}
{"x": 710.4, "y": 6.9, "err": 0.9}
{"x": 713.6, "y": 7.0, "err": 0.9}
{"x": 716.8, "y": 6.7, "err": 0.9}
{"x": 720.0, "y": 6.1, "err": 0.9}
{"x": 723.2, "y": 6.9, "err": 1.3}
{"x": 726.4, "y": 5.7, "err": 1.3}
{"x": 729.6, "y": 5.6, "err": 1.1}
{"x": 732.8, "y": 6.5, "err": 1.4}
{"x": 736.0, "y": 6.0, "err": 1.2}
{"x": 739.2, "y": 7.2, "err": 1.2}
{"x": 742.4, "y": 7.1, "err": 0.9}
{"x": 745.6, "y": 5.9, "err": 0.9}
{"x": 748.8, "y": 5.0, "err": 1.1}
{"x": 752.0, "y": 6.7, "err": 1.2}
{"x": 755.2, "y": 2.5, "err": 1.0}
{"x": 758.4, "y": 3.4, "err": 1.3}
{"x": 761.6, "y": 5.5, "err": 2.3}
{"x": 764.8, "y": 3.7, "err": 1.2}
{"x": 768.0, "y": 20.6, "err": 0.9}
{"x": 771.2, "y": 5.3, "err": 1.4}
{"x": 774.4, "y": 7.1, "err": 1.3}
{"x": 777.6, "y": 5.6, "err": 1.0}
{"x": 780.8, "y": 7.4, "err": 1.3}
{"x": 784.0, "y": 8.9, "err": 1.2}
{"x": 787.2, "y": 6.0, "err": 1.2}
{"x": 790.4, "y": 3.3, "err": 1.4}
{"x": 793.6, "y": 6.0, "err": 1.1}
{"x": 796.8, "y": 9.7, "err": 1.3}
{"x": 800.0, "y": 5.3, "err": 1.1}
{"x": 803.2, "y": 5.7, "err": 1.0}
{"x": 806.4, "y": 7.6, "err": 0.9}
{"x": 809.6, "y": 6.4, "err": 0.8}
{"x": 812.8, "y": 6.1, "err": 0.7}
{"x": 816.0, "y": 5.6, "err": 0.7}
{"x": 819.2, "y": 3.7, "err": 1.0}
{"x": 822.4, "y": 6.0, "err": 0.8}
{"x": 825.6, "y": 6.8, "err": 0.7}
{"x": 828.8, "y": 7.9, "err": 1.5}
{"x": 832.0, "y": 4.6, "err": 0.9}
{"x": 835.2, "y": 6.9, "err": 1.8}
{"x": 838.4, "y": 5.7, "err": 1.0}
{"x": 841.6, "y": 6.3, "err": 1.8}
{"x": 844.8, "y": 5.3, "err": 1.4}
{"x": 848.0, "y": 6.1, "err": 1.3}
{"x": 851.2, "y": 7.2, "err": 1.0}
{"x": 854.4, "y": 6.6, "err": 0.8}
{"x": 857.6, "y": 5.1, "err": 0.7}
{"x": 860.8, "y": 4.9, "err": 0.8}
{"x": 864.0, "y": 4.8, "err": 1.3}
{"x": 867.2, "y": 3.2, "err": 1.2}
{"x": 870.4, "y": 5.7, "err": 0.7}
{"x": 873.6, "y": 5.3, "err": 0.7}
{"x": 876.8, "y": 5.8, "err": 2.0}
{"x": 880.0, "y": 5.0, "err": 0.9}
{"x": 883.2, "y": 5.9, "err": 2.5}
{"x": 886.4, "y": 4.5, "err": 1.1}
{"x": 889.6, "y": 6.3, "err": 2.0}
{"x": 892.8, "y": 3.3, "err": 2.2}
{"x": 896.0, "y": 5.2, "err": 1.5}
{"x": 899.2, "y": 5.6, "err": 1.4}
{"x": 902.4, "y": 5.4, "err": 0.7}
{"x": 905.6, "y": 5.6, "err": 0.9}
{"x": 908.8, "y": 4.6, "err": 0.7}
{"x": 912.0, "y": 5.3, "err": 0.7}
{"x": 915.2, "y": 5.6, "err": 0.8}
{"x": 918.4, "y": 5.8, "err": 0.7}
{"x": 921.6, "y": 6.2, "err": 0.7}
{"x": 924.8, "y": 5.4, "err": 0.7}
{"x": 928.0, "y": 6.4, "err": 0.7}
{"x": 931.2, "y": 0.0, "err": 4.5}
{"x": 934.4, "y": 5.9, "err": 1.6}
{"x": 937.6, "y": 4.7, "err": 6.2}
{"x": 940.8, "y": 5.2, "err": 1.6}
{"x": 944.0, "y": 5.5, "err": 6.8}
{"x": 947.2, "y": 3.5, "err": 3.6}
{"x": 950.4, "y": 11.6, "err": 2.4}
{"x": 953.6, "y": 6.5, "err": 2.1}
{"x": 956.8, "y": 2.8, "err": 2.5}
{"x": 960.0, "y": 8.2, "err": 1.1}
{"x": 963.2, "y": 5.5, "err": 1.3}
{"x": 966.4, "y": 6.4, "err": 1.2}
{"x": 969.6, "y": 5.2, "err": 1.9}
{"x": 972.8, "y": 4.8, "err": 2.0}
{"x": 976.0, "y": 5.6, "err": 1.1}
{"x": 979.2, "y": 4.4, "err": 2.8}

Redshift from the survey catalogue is 1.06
